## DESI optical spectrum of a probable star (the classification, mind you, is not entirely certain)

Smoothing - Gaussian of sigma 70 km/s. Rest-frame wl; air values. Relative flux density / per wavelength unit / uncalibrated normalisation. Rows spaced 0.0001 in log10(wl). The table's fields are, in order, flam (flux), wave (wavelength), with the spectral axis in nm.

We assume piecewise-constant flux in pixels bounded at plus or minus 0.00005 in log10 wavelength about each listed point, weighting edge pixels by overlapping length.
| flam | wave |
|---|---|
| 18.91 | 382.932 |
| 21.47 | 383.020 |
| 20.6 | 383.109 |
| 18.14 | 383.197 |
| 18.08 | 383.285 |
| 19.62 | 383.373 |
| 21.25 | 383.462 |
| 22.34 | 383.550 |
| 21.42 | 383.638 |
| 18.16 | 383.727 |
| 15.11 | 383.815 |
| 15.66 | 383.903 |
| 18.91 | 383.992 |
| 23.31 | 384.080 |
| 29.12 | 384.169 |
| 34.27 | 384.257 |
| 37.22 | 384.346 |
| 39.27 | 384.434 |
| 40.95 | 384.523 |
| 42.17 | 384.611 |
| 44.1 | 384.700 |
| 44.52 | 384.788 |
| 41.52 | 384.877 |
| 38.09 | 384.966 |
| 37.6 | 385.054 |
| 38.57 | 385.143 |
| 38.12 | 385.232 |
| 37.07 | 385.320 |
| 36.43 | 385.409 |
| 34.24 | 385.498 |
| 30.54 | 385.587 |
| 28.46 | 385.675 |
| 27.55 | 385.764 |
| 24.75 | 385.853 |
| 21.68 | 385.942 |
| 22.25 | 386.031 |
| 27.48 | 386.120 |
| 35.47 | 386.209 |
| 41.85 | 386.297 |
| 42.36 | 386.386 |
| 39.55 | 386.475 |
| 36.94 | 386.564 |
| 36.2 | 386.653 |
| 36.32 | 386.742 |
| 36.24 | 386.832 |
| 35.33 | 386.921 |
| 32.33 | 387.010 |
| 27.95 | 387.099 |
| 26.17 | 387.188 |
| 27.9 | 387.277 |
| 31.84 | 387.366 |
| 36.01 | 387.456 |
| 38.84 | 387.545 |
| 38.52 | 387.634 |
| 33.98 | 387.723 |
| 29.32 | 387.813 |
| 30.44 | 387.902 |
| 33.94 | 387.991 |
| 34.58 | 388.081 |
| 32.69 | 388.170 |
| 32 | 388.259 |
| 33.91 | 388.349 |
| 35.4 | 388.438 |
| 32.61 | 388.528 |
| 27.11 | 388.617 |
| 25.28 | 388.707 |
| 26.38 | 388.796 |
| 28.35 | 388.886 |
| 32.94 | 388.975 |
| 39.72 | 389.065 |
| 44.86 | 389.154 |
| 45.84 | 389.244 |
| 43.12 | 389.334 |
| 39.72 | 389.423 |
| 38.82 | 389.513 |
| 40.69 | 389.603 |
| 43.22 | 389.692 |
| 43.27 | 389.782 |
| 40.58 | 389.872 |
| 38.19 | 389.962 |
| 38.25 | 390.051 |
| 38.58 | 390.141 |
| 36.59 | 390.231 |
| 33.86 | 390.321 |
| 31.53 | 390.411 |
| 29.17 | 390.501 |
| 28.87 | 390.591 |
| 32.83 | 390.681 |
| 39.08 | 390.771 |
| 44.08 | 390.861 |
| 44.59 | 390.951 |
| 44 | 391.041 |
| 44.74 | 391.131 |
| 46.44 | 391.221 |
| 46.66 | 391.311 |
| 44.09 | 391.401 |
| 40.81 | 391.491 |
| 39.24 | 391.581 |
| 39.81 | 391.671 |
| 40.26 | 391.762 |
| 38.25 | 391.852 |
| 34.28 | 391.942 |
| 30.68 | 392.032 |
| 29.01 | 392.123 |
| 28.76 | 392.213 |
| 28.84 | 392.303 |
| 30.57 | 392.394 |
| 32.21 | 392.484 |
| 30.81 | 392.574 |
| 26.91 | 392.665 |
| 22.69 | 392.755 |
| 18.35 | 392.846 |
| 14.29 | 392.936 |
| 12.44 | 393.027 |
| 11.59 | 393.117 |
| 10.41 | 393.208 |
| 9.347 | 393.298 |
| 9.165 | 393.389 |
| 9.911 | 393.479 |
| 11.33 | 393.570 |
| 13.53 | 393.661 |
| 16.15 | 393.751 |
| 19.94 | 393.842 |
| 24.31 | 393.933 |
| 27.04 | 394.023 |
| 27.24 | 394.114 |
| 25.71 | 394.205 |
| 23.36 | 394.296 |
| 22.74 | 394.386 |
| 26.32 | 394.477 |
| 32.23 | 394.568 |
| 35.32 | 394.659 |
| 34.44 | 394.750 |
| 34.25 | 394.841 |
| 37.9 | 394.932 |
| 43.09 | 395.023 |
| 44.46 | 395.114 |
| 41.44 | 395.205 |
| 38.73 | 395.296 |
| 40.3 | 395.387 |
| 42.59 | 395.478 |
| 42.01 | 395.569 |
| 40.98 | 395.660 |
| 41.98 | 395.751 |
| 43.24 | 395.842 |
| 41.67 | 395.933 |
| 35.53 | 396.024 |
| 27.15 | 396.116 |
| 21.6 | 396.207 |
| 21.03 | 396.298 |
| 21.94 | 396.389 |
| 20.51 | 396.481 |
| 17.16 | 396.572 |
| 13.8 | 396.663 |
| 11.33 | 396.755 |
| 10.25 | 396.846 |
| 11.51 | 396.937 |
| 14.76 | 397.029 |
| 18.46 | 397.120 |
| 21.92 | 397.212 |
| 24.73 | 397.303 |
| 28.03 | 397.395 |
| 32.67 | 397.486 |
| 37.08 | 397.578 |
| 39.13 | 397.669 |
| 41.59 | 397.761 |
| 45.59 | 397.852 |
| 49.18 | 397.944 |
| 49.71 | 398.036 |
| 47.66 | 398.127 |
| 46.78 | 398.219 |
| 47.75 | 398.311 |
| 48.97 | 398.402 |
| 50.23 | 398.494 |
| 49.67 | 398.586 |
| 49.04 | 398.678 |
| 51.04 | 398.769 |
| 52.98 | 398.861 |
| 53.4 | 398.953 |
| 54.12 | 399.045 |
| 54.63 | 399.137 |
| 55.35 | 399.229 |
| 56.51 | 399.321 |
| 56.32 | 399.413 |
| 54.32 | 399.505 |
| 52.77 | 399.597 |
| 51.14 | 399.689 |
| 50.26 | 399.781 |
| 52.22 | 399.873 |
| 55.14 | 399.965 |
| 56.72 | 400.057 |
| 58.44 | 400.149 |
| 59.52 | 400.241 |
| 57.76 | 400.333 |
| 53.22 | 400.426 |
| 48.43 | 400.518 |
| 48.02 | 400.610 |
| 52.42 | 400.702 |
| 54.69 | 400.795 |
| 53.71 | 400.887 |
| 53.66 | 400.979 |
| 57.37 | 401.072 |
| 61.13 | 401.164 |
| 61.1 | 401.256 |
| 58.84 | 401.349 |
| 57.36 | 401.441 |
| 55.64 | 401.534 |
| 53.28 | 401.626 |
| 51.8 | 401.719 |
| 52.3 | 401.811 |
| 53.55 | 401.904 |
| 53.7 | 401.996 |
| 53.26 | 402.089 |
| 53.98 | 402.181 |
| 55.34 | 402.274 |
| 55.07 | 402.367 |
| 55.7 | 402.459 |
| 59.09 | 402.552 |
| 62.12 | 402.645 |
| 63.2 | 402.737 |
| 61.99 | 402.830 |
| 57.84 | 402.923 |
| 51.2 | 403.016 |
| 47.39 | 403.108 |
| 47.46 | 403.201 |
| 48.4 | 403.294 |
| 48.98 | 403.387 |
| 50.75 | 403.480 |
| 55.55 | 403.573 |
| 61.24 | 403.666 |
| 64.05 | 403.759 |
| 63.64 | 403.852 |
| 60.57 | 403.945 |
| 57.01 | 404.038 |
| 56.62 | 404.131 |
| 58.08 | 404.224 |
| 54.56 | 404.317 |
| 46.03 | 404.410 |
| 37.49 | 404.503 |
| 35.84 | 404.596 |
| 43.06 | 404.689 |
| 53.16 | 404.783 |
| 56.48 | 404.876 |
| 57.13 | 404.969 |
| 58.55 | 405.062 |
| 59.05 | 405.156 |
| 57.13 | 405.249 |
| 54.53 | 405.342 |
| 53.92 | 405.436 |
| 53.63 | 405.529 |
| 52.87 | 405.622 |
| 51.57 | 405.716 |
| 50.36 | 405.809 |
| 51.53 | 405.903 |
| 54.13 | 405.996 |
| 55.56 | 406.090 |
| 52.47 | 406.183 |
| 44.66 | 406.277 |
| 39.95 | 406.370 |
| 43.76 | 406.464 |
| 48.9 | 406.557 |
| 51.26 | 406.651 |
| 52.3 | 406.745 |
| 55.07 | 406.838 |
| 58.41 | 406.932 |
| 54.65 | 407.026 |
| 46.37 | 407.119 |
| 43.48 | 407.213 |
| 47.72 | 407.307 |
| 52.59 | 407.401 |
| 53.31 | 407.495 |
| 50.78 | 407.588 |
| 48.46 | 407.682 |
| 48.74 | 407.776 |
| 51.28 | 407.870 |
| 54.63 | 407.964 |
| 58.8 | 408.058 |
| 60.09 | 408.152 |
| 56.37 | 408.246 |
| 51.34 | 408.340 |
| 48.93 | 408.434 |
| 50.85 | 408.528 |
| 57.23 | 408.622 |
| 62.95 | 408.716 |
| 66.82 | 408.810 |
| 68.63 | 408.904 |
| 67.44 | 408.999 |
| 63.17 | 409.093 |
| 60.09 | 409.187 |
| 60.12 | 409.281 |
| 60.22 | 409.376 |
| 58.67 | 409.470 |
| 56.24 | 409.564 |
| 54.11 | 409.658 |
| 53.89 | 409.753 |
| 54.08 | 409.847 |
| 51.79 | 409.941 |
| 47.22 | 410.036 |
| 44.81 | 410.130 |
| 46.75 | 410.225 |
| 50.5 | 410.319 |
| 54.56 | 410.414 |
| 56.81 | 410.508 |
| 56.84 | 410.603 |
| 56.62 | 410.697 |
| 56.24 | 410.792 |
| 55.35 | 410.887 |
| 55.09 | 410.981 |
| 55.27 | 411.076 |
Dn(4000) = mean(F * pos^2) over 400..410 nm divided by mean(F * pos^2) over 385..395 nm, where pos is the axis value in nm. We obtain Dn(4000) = 1.83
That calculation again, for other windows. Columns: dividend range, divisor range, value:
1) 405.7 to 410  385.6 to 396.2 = 1.80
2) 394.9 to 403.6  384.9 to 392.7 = 1.37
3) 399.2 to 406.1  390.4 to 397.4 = 1.97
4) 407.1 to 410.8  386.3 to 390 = 1.72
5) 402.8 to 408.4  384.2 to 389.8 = 1.64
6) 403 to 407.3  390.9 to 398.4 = 1.80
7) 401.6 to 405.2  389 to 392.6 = 1.52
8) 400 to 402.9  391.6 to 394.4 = 2.50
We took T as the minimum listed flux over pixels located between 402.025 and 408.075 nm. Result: 35.84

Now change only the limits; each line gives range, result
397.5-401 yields 37.08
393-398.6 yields 9.165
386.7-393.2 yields 11.59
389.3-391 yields 28.87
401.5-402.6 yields 51.8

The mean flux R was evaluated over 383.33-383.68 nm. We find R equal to 21.2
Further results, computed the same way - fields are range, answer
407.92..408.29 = 57.5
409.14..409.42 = 60.1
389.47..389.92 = 41.3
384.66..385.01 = 42.1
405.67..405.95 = 51.2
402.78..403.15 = 54.8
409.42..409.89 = 55.5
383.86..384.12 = 19.2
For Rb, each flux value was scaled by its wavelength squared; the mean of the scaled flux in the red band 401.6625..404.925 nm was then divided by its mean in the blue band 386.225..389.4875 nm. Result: 1.7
